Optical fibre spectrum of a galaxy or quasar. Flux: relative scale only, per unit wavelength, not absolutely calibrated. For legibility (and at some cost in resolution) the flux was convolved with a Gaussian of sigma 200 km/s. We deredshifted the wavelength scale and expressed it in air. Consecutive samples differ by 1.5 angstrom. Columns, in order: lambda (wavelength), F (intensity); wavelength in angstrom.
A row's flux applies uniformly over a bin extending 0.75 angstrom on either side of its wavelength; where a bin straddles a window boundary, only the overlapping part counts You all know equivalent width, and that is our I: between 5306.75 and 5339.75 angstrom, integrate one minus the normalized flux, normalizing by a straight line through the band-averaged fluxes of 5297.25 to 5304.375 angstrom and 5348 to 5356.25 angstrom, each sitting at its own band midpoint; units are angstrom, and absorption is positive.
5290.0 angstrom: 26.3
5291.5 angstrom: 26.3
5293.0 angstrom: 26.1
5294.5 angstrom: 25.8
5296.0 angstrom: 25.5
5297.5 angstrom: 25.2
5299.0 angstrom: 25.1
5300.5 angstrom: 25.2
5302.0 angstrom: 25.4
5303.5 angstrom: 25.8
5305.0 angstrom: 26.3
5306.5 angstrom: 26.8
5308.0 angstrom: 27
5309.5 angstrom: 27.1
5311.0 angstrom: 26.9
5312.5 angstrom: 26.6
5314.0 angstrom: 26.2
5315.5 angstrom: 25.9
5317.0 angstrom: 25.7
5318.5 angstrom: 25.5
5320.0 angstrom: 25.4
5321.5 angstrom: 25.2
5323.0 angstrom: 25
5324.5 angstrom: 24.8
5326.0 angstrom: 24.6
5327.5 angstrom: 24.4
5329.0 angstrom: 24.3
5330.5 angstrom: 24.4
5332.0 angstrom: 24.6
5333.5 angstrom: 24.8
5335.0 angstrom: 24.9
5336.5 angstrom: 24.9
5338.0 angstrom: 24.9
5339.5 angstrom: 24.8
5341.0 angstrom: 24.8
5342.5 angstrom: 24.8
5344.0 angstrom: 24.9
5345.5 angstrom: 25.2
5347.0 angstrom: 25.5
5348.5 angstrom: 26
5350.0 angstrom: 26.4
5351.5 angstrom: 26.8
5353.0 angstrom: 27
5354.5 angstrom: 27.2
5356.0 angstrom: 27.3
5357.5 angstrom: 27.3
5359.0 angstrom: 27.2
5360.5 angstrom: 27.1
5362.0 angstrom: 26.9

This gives 0.7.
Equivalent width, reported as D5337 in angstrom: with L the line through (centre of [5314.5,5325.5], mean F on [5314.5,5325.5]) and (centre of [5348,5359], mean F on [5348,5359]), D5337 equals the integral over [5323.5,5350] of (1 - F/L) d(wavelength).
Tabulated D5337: 1.2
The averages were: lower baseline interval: 25.4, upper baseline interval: 26.9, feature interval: 24.9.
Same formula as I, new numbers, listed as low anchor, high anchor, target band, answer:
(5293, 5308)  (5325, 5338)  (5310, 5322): -0.4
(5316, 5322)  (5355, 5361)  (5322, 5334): 0.6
